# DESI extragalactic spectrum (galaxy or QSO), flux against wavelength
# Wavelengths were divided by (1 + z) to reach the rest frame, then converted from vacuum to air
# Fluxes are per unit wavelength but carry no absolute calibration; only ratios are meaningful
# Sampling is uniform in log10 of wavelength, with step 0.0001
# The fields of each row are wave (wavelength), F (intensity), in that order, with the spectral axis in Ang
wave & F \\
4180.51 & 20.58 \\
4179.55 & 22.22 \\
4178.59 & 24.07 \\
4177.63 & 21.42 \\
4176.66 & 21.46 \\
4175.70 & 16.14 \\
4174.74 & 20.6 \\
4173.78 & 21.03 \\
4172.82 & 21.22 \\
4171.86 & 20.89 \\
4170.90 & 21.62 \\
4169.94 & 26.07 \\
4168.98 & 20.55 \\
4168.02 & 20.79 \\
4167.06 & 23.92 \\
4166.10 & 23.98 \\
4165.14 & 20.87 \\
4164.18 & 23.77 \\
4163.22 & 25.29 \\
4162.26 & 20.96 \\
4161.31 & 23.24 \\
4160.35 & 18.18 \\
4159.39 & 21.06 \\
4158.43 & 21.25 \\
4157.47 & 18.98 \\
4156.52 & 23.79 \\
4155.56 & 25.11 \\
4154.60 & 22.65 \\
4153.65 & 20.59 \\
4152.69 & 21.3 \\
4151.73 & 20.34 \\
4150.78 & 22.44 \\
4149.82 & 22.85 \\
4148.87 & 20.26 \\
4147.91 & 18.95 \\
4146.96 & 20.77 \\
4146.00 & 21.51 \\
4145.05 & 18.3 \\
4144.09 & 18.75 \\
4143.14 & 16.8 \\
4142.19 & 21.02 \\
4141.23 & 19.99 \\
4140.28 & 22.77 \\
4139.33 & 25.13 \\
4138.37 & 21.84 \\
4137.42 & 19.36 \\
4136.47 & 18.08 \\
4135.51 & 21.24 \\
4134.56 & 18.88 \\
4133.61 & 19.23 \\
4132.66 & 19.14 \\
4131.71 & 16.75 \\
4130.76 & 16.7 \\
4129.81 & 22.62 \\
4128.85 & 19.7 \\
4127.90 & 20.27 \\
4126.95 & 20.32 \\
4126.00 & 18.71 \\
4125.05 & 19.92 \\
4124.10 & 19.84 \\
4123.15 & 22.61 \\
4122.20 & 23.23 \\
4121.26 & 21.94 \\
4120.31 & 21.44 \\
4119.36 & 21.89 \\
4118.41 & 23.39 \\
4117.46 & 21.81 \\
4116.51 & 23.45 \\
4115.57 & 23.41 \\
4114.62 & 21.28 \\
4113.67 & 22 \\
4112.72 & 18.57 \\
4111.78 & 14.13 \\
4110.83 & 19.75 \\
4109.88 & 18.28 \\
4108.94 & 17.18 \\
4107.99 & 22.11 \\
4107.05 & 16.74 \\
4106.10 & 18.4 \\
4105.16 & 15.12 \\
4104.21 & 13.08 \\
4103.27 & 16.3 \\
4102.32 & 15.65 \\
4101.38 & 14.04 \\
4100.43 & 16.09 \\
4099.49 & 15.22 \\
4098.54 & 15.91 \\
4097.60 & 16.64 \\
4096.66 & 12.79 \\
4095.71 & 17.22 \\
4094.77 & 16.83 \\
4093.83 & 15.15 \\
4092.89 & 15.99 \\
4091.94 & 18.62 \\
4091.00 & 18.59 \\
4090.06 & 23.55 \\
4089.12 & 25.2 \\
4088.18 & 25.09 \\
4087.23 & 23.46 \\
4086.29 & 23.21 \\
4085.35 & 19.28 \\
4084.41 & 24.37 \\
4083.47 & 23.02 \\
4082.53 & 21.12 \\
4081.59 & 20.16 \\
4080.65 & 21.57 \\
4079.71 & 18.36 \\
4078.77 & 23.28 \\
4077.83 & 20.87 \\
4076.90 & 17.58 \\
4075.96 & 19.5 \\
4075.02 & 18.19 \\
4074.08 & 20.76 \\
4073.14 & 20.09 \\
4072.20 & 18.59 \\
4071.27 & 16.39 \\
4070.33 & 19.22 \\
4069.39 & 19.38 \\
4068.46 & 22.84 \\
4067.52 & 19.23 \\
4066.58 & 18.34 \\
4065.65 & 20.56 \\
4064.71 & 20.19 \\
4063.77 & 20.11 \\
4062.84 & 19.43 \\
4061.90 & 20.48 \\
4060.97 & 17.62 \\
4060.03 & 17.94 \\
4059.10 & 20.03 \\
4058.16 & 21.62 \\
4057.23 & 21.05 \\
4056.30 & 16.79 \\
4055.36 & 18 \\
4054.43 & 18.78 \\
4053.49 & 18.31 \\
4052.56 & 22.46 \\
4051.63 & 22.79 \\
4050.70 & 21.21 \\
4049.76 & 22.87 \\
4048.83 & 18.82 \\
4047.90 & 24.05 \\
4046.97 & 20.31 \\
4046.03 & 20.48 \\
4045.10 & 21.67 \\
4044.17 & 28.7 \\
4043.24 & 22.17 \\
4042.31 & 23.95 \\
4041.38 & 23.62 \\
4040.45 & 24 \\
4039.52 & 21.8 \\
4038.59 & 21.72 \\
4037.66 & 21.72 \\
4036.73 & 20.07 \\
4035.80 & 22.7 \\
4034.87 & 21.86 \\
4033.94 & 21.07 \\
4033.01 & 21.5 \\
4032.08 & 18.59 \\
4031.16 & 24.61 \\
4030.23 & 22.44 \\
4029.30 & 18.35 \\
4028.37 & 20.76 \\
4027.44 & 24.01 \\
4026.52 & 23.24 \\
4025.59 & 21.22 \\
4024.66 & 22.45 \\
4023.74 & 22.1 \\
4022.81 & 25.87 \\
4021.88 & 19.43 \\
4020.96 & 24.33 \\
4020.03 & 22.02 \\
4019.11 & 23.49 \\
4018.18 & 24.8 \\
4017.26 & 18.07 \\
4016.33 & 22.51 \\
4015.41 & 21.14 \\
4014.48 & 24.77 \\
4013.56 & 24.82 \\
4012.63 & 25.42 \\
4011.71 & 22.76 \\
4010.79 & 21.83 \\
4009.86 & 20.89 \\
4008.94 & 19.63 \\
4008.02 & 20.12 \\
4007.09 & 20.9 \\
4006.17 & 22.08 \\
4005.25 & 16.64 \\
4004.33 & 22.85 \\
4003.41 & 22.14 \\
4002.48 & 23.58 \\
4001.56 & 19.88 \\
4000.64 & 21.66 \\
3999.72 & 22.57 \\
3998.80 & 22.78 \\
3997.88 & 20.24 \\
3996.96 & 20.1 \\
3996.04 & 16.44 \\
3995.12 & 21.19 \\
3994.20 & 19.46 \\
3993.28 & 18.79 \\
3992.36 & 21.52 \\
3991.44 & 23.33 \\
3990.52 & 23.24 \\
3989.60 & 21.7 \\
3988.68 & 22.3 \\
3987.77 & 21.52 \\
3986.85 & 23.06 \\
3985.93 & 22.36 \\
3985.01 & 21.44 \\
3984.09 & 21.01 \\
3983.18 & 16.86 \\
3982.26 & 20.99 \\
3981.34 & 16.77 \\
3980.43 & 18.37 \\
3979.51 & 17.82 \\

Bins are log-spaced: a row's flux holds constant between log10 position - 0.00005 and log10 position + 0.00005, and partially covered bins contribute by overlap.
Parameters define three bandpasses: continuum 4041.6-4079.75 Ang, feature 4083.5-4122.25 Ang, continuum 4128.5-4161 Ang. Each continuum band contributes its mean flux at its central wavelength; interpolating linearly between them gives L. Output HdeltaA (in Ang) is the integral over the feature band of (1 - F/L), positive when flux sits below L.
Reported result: 2.36 Ang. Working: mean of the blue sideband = 20.4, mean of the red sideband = 20.5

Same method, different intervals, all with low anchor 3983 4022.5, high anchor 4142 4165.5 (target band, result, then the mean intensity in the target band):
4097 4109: 2.8 Ang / 16.3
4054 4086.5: 2.2 Ang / 19.9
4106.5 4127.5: 0.7 Ang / 20.5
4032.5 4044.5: -0.6 Ang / 22.6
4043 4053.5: -0.3 Ang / 22.1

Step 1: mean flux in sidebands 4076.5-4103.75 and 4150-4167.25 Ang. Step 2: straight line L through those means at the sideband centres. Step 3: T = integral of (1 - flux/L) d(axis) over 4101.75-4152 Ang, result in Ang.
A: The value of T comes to 2.0 Ang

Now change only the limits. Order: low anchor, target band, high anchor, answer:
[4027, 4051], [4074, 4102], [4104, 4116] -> 0.46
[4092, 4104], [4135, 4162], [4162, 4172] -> -0.19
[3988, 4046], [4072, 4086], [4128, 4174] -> 0.65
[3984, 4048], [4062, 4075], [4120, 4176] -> 1.16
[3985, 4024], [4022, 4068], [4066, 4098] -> -1.04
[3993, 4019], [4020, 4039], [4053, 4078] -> -1.22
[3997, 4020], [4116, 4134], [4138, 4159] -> 0.49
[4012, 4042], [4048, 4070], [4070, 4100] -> 0.83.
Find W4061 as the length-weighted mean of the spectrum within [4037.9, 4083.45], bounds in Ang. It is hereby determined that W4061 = 20.6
